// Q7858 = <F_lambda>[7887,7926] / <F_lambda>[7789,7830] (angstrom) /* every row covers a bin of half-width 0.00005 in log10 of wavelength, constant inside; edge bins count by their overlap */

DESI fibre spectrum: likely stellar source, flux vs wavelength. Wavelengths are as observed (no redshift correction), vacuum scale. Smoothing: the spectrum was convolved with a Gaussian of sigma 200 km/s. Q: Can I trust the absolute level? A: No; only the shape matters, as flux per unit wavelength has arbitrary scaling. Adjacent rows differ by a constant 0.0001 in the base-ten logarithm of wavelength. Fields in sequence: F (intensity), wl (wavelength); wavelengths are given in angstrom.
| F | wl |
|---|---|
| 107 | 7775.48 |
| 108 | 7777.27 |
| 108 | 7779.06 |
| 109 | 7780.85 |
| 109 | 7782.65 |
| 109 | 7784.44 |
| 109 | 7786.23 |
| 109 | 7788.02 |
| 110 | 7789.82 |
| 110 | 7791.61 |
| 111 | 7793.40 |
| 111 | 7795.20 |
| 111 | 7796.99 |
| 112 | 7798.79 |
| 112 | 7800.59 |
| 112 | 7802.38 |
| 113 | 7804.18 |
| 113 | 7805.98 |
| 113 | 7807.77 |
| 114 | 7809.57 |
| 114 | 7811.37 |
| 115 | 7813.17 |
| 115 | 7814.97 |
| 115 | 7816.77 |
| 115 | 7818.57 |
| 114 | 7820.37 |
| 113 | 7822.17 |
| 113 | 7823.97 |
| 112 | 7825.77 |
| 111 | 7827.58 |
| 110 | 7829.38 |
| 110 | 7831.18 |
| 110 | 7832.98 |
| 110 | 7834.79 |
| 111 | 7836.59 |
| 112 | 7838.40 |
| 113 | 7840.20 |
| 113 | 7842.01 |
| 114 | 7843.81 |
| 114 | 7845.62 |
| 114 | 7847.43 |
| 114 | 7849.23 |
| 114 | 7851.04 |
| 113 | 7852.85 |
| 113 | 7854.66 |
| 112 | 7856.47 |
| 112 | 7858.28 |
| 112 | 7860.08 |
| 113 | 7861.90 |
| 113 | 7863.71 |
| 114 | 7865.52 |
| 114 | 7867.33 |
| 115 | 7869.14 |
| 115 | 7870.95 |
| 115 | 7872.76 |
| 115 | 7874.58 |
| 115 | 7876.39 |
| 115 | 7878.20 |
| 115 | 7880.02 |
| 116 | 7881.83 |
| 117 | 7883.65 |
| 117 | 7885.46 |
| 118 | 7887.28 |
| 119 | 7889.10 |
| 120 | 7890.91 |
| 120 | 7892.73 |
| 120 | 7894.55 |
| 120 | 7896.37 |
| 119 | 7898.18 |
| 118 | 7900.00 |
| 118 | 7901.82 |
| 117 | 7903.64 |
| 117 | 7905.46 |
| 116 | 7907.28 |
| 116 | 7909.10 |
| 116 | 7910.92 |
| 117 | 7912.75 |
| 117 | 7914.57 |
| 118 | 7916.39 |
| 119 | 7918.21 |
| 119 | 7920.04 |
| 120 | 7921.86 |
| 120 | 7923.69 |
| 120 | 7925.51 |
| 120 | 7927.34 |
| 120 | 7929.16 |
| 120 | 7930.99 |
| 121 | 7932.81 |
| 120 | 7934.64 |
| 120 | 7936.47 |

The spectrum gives 1.1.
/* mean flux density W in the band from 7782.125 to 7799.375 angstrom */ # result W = 110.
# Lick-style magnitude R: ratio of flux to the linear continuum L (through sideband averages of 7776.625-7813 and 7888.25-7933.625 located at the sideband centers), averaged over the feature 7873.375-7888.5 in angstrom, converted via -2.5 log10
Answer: 0.01 mag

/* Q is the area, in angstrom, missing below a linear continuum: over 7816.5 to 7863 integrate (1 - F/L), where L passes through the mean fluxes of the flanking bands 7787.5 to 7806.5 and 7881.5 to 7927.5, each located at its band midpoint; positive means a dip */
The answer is 0.6 angstrom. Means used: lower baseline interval 111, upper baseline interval 118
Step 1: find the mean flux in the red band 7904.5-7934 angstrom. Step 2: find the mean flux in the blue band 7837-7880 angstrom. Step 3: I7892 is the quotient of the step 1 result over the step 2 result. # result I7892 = 1.04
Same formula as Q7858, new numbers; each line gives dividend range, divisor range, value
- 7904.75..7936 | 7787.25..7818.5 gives 1.05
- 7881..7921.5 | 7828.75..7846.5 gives 1.06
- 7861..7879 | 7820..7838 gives 1.03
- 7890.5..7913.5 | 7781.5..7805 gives 1.07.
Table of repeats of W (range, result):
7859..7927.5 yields 117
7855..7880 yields 114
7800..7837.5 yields 113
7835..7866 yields 113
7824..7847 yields 112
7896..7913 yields 117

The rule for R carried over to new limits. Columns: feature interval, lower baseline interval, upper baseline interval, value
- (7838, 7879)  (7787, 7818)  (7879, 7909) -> 0.02 mag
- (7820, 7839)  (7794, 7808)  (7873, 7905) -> 0.02 mag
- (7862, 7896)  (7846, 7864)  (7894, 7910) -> -0.01 mag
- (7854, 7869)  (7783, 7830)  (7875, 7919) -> 0.02 mag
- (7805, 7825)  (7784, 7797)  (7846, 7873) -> -0.03 mag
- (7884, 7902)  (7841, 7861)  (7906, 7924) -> -0.03 mag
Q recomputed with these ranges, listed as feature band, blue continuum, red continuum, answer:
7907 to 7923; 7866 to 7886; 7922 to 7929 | 0.2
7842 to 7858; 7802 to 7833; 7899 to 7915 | 0.1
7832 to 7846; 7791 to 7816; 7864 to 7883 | 0.2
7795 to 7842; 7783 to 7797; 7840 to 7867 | -0.5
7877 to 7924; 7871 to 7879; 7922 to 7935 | -0.1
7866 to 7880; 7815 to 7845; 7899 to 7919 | 0.0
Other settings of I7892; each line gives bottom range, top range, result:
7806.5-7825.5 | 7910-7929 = 1.04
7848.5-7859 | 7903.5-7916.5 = 1.03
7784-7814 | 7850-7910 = 1.04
